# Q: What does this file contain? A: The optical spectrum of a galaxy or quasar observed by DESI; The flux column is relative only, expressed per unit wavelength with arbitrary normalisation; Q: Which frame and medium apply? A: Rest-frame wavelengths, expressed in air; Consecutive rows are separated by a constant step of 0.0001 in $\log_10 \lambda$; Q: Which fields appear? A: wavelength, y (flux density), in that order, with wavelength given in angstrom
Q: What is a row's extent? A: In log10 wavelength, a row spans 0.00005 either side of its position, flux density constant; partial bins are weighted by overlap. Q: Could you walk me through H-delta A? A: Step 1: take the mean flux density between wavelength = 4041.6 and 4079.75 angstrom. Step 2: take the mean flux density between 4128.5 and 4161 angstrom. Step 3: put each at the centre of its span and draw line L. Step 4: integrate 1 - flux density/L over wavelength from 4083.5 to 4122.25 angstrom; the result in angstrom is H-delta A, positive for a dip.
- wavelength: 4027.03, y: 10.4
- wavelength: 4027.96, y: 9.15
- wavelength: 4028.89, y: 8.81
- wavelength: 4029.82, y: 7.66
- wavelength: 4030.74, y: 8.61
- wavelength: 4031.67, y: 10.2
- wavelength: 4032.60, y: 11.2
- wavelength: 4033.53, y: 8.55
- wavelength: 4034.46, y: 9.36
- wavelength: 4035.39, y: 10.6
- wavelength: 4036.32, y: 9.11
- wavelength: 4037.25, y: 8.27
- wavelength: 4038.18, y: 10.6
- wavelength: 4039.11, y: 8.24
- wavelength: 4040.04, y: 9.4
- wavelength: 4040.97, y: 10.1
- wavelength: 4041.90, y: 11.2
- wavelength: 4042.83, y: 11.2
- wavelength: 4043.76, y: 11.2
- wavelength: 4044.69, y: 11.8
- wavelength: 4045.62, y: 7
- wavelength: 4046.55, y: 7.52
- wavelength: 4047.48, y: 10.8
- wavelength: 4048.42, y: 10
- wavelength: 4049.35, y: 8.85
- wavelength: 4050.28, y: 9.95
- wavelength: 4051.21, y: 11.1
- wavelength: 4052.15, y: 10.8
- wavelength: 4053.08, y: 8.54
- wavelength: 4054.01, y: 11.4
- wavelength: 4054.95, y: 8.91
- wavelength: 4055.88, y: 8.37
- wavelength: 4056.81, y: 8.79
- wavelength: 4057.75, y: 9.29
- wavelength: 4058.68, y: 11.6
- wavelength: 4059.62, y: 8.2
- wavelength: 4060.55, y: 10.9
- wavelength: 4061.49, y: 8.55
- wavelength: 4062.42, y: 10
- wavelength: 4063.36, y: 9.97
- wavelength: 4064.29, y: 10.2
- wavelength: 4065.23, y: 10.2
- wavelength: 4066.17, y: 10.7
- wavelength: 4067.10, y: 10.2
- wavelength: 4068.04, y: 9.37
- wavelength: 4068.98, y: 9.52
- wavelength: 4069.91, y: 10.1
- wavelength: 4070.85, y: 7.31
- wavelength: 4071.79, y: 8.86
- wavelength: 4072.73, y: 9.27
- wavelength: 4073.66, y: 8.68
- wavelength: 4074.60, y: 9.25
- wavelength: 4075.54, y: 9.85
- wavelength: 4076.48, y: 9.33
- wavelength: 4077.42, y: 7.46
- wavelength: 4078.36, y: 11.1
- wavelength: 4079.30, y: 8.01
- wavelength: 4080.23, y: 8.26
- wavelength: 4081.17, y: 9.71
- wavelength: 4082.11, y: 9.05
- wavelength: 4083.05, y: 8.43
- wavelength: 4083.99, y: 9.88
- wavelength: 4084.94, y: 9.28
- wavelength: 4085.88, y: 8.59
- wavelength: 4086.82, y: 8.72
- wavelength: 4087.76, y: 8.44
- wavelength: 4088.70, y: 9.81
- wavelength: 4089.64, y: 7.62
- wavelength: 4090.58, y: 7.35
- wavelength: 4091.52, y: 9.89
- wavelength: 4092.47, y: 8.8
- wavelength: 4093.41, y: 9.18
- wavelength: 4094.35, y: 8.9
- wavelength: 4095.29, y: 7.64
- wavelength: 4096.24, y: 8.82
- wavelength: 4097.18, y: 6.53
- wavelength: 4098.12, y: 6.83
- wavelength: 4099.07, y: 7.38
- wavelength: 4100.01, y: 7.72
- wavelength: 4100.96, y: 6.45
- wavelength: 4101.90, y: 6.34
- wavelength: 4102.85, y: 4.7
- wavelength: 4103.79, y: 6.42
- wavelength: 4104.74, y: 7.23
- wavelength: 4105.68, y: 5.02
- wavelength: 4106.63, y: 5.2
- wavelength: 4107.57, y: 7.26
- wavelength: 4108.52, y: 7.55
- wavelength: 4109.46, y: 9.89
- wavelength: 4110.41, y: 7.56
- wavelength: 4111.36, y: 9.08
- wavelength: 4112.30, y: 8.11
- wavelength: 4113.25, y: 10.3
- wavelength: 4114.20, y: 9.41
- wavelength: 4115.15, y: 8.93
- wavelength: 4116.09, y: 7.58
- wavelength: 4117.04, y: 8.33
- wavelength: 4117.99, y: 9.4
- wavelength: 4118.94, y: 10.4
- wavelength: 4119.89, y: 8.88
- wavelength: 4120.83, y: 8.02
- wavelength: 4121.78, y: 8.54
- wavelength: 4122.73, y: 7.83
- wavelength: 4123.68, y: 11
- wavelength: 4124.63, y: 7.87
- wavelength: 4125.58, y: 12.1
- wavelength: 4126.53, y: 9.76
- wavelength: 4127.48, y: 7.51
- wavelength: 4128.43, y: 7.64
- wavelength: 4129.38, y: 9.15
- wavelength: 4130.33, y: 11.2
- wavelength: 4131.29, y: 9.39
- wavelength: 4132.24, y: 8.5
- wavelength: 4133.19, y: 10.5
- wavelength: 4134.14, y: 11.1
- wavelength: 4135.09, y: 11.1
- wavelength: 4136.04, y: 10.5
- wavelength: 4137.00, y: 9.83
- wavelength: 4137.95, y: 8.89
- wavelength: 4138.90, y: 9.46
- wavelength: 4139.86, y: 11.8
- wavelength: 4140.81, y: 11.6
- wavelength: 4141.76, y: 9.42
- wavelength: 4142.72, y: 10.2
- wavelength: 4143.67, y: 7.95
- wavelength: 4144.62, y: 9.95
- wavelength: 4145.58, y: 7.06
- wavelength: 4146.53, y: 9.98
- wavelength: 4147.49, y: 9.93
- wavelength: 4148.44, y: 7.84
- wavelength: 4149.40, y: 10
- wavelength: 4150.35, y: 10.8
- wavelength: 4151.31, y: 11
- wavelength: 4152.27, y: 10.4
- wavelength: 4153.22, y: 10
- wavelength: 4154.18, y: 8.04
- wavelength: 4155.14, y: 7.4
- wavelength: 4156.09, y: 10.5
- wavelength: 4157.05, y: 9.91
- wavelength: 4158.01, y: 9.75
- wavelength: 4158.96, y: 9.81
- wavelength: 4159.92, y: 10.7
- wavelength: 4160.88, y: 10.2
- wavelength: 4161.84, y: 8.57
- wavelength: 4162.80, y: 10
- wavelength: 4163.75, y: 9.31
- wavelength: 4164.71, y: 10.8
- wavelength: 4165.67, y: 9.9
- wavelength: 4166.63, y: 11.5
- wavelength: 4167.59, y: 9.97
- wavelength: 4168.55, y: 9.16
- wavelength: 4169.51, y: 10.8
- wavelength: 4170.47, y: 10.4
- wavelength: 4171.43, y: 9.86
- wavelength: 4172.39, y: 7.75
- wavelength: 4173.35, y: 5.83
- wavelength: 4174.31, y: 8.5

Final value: 6.4 angstrom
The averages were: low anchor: 9.64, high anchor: 9.79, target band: 8.1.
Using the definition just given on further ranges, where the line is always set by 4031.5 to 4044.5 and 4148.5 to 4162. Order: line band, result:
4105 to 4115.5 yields 2.0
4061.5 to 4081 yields 1.1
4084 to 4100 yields 2.4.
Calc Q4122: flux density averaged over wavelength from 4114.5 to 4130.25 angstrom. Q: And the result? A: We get 9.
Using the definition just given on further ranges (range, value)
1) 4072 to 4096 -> 8.9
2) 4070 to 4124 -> 8.34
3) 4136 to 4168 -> 9.78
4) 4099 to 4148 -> 8.8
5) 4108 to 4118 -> 8.7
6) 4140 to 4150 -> 9.5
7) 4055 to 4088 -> 9.3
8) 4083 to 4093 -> 8.81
